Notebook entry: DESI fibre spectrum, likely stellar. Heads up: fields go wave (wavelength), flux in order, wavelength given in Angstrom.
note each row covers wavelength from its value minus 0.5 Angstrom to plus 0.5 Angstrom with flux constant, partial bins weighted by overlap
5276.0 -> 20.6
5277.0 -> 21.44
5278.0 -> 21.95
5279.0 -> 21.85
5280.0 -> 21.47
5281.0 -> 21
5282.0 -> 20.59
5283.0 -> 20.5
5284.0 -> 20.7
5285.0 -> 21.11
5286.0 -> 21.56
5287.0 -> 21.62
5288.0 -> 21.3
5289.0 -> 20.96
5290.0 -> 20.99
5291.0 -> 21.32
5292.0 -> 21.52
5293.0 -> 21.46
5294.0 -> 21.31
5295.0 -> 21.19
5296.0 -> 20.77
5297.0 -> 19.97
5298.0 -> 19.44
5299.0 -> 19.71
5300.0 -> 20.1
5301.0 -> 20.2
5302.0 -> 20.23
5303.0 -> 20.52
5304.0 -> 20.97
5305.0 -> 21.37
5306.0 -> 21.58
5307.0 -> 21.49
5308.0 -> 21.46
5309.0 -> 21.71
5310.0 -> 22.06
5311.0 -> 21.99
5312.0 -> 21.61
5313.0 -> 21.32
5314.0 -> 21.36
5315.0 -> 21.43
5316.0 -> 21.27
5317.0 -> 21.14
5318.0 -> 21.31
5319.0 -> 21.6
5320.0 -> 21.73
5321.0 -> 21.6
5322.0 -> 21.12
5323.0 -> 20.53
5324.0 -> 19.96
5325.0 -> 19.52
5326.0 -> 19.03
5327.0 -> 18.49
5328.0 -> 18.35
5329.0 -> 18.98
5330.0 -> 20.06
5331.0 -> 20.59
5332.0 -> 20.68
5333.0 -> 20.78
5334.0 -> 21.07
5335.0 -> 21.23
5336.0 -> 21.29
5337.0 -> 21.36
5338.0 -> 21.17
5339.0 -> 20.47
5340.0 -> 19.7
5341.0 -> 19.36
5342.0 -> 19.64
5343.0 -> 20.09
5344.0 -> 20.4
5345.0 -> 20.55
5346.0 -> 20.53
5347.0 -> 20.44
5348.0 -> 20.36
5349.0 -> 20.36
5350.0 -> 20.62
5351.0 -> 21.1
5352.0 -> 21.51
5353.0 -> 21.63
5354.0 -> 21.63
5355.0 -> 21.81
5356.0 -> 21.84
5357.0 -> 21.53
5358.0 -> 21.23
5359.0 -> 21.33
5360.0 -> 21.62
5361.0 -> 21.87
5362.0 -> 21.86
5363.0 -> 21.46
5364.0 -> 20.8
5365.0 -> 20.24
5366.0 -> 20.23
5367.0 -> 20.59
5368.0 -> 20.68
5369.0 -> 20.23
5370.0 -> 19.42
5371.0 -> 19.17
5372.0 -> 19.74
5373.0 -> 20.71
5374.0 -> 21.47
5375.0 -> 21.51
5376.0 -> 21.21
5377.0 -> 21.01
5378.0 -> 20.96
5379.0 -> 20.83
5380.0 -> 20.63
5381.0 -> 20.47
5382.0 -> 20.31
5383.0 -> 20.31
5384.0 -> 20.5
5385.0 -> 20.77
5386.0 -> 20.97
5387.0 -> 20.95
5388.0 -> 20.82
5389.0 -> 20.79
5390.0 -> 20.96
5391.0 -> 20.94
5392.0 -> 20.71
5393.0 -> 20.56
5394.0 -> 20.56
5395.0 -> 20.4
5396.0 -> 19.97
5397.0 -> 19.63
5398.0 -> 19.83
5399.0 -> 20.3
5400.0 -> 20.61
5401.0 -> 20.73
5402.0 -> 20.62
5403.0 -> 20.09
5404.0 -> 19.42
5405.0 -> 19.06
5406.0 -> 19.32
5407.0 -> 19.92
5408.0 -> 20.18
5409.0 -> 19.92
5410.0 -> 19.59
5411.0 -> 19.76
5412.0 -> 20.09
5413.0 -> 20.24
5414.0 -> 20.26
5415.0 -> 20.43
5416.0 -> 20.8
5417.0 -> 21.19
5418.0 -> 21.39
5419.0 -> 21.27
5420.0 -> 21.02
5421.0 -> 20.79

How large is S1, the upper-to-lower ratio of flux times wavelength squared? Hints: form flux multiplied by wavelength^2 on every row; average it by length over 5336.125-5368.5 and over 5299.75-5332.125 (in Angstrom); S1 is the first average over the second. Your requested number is 1.02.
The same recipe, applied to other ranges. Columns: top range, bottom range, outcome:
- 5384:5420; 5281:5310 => 1.01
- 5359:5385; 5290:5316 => 1.01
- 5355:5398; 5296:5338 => 1.02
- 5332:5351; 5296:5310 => 1.01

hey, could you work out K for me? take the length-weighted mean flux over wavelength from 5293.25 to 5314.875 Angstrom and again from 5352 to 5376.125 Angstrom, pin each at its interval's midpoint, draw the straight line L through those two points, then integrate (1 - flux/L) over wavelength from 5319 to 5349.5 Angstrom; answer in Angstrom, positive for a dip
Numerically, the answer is 1.0 Angstrom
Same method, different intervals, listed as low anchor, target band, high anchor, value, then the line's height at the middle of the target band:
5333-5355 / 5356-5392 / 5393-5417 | -0.7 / 20.4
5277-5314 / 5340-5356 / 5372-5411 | 0.0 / 20.7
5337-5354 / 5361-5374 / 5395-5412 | -0.1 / 20.3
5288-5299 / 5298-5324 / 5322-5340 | -0.7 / 20.6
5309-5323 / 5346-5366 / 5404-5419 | -0.2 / 20.9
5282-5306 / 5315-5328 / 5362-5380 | 0.1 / 20.8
